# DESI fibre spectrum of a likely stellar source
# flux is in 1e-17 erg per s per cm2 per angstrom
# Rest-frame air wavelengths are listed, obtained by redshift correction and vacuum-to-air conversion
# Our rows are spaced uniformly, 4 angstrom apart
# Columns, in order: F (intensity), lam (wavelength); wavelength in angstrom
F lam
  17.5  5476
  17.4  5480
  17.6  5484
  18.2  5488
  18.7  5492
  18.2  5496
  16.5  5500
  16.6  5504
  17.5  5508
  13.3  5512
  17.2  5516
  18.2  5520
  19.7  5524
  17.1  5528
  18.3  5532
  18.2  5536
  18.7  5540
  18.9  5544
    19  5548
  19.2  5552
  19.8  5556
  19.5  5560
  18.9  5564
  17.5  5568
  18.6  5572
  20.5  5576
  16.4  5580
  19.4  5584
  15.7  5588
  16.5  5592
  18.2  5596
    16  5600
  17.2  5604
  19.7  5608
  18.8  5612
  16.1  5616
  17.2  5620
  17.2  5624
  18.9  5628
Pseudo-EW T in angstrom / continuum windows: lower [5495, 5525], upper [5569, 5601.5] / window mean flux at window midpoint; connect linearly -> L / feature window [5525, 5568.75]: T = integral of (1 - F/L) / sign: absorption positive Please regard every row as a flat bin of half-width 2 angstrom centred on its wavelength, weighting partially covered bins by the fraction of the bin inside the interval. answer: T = -3.4 angstrom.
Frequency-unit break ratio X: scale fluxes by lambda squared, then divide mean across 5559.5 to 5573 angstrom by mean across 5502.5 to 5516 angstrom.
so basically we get 1.18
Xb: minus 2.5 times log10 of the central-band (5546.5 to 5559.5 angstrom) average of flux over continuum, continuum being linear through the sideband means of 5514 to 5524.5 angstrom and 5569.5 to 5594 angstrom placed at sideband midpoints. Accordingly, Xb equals -0.08 mag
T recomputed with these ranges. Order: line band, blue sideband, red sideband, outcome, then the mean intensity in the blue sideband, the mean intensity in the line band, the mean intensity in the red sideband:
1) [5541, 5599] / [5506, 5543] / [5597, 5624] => -2.78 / 17.6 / 18.4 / 17.5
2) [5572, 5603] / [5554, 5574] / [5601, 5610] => 1.50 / 18.9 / 17.6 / 18.2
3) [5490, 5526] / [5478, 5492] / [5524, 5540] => 1.42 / 17.9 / 17.3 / 18.2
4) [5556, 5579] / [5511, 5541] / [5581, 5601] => -2.11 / 17.7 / 19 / 17.2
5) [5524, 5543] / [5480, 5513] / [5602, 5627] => -1.00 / 17.2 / 18.3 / 17.7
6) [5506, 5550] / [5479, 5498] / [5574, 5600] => 0.15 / 18.1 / 17.8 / 17.6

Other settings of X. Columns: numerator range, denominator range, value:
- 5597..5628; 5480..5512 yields 1.06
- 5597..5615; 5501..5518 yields 1.14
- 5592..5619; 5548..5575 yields 0.94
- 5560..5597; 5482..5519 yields 1.08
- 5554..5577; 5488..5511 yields 1.12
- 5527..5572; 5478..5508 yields 1.08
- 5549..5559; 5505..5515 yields 1.26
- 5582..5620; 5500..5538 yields 1.04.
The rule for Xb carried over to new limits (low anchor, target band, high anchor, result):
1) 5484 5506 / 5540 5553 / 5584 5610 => -0.09 mag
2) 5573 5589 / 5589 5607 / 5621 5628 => 0.06 mag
